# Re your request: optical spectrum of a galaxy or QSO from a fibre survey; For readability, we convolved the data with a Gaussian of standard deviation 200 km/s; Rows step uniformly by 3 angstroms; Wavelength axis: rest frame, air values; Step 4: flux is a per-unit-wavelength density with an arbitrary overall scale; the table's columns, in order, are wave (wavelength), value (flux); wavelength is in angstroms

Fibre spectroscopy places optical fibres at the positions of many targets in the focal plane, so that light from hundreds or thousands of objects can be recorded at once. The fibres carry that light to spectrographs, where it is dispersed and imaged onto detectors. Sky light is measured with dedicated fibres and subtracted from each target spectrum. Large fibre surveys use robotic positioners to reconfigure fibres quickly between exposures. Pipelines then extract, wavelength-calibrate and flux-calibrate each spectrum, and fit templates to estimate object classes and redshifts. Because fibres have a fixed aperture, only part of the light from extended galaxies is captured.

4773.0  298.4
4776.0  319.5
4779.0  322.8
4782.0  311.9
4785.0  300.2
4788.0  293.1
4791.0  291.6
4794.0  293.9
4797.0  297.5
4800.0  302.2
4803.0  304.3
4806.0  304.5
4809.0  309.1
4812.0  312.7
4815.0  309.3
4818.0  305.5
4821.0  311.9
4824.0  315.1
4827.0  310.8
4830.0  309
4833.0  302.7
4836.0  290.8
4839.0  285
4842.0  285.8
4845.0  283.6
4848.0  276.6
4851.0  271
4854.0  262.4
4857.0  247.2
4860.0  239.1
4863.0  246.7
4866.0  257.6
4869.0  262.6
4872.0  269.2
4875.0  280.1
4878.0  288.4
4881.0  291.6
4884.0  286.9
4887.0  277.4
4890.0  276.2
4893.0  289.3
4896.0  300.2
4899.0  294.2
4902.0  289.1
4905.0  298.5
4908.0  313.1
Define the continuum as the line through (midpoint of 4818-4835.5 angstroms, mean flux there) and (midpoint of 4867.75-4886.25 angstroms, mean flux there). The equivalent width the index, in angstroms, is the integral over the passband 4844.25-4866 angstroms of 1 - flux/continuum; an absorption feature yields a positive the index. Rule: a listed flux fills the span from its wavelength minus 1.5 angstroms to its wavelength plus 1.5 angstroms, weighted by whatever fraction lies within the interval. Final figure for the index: 2.4 angstroms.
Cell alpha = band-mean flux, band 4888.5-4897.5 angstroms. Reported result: 289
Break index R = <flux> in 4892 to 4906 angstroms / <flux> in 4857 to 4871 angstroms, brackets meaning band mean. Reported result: 1.2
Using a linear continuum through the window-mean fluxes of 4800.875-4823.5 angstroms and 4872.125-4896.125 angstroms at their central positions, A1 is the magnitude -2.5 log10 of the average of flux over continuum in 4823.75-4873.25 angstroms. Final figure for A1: 0.08 mag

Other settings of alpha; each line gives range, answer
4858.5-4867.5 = 248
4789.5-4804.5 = 298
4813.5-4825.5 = 310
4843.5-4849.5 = 280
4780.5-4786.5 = 306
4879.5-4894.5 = 284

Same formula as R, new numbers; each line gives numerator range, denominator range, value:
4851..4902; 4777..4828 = 0.89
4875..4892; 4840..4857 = 1.04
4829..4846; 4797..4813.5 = 0.96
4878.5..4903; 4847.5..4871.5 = 1.12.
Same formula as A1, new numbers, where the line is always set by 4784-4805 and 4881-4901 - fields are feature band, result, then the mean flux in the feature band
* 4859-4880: 0.10 mag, 265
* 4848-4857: 0.10 mag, 265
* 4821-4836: -0.05 mag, 308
